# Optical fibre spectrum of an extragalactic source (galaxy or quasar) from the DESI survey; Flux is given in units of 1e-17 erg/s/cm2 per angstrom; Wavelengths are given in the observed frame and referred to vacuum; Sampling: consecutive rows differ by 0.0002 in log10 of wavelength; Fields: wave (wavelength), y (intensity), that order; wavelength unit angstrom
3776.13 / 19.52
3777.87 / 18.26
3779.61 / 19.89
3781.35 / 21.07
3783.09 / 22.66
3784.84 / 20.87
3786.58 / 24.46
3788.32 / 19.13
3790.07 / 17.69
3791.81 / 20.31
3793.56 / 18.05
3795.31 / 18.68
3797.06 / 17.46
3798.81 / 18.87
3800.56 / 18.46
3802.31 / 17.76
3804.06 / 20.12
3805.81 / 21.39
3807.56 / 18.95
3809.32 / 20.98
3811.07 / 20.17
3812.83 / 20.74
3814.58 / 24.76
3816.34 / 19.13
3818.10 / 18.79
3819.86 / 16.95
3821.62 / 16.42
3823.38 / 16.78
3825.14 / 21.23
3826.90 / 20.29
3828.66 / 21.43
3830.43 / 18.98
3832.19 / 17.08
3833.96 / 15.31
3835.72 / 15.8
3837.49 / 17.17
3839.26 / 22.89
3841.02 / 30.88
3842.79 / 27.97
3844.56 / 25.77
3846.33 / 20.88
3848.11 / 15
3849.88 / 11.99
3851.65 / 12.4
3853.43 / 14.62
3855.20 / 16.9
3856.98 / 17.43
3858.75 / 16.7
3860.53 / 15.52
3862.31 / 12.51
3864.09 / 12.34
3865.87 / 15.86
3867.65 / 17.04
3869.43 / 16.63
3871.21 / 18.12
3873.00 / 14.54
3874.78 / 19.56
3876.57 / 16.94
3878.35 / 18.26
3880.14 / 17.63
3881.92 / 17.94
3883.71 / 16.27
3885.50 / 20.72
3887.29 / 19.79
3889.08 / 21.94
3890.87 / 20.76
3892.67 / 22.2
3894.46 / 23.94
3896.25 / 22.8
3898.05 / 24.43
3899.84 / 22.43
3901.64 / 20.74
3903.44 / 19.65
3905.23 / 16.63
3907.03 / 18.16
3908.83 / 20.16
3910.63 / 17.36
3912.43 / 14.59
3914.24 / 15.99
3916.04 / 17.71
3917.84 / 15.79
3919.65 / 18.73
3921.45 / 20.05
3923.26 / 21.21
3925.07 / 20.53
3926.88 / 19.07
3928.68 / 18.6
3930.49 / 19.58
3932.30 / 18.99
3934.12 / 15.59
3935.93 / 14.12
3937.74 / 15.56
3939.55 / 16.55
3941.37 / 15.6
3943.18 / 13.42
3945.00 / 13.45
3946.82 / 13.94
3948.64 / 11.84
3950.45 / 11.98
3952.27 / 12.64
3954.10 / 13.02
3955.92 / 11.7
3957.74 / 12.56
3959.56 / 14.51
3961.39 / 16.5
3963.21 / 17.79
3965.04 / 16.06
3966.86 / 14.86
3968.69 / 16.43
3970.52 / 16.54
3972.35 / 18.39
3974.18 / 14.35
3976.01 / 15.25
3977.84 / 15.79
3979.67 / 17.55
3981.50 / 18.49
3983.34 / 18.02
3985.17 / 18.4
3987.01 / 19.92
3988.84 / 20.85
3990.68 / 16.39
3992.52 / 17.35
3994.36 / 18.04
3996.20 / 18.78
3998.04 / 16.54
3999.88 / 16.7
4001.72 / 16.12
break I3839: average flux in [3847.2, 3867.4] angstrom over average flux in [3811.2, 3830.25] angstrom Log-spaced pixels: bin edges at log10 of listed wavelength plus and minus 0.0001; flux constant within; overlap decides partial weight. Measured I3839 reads 0.8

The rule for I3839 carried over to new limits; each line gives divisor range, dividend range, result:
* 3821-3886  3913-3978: 0.89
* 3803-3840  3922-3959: 0.81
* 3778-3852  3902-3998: 0.85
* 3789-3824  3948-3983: 0.79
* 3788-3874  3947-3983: 0.82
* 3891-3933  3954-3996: 0.85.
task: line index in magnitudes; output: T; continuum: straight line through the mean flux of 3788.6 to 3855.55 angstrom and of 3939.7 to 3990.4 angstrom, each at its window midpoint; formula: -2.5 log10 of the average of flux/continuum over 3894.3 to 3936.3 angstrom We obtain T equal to -0.13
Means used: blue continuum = 19.2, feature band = 19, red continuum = 15.6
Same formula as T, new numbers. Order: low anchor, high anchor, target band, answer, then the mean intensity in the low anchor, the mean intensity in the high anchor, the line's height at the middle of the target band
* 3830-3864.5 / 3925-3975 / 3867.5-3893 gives -0.085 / 18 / 15.4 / 17.1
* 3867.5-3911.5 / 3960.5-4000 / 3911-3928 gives 0.031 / 19.4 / 17.2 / 18.7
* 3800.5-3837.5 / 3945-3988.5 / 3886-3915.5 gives -0.171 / 19.1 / 15.5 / 17.1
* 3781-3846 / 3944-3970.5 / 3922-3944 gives -0.150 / 20.1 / 14.2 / 15.2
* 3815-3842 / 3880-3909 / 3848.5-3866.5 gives 0.333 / 19.4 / 20.4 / 19.9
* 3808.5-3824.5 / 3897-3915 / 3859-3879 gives 0.191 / 19.4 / 19.1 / 19.2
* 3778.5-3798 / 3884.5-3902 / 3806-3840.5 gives 0.072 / 20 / 22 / 20.7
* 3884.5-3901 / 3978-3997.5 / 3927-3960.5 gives 0.334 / 22.1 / 18.2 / 20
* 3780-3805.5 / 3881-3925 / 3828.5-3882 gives 0.110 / 19.7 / 19.6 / 19.7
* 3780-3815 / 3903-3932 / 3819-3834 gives 0.069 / 20.1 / 18.4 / 19.7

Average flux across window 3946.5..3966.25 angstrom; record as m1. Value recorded 13.9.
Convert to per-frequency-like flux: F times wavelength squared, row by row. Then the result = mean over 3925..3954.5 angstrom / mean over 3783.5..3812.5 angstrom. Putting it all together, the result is 0.8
